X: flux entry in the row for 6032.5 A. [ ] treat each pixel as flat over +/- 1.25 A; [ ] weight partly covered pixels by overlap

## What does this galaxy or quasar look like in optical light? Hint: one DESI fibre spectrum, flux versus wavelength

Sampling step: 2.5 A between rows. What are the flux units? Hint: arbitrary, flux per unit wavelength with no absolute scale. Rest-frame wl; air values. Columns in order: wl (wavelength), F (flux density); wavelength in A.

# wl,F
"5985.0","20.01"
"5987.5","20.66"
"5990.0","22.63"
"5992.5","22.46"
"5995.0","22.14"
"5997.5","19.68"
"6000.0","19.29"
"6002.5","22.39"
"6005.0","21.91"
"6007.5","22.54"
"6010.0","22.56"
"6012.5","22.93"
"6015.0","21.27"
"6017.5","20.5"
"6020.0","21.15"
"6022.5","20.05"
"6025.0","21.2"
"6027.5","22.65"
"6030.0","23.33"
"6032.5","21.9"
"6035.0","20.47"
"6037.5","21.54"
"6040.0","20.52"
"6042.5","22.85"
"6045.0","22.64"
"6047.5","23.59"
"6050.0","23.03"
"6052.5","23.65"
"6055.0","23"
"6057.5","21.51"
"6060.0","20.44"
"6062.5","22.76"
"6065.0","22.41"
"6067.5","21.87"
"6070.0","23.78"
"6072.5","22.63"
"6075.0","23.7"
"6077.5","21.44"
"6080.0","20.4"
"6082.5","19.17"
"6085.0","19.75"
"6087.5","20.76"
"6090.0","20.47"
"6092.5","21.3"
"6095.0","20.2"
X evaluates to 21.9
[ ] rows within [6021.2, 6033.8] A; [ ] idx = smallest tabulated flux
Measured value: 20.05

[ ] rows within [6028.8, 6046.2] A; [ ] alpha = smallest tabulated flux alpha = 20.47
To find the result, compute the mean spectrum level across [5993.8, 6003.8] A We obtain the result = 20.9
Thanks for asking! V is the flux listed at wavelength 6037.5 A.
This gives 21.54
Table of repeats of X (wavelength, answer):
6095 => 20.2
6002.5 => 22.39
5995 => 22.14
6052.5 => 23.65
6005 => 21.91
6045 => 22.64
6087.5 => 20.76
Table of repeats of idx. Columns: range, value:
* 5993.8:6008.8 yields 19.29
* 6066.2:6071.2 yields 21.87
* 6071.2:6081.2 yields 20.4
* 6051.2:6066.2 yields 20.44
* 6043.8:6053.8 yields 22.64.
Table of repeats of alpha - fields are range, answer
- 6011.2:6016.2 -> 21.27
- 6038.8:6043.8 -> 20.52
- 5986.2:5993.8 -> 20.66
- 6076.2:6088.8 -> 19.17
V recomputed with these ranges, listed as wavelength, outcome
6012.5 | 22.93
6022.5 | 20.05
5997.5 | 19.68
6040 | 20.52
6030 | 23.33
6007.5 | 22.54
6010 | 22.56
